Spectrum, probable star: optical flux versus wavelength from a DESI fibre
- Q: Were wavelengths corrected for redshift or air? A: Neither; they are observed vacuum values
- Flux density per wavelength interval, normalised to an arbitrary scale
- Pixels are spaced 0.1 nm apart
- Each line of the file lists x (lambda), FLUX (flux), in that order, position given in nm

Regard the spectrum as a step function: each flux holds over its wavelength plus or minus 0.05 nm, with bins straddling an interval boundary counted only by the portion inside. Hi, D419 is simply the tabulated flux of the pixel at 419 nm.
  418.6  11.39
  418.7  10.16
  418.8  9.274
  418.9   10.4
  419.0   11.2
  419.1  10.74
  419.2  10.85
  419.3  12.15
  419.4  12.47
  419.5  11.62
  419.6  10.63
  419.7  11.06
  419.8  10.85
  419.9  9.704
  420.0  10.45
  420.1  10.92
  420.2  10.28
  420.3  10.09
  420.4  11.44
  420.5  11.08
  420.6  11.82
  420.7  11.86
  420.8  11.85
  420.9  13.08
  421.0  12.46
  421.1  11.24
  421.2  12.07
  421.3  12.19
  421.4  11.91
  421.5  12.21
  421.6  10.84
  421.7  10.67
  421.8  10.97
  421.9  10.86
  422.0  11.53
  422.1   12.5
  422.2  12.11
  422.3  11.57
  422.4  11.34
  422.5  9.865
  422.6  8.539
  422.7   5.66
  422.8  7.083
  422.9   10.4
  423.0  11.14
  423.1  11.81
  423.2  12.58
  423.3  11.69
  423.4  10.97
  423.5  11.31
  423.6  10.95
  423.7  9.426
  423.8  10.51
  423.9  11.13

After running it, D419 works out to 11.2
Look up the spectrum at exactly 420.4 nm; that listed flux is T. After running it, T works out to 11.44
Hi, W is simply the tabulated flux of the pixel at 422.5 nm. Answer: 9.865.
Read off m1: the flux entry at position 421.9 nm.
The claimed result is 10.86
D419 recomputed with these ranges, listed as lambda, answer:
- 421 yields 12.46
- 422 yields 11.53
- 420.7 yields 11.86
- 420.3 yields 10.09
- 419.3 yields 12.15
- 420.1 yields 10.92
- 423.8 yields 10.51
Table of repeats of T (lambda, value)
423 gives 11.14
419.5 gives 11.62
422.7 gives 5.66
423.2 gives 12.58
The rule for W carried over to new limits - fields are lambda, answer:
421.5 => 12.21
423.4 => 10.97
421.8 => 10.97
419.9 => 9.704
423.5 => 11.31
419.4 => 12.47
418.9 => 10.4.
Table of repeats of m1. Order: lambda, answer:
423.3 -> 11.69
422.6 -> 8.539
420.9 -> 13.08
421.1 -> 11.24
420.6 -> 11.82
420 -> 10.45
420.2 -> 10.28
